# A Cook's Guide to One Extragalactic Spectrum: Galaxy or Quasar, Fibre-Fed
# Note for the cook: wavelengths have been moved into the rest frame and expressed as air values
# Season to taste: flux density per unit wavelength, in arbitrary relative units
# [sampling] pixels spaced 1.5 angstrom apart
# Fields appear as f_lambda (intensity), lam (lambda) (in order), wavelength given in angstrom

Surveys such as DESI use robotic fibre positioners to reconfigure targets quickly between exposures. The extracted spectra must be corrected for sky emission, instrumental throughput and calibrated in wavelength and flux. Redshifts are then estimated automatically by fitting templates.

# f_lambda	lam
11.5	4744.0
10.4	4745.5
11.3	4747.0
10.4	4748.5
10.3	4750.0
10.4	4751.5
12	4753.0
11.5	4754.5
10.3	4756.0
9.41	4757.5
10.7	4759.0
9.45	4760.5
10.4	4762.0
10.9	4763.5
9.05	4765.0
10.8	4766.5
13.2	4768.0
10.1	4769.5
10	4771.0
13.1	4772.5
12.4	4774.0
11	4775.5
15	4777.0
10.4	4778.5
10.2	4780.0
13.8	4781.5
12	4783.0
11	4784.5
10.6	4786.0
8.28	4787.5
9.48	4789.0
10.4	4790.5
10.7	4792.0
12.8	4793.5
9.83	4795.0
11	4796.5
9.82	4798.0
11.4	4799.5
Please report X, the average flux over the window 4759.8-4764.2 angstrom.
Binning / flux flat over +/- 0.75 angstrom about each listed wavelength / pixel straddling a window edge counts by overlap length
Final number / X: 10.3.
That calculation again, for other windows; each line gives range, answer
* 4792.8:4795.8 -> 11.3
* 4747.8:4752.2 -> 10.4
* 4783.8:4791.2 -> 9.94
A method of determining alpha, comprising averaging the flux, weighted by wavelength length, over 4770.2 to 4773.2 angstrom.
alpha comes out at 11.5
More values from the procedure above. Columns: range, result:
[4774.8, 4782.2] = 12.1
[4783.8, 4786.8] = 10.8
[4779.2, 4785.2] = 11.7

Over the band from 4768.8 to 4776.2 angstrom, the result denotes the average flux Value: 11.3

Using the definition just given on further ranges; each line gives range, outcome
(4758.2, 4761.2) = 10.1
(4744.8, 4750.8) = 10.6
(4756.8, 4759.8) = 10.1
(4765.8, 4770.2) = 11.4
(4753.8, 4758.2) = 10.4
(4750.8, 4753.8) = 11.2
